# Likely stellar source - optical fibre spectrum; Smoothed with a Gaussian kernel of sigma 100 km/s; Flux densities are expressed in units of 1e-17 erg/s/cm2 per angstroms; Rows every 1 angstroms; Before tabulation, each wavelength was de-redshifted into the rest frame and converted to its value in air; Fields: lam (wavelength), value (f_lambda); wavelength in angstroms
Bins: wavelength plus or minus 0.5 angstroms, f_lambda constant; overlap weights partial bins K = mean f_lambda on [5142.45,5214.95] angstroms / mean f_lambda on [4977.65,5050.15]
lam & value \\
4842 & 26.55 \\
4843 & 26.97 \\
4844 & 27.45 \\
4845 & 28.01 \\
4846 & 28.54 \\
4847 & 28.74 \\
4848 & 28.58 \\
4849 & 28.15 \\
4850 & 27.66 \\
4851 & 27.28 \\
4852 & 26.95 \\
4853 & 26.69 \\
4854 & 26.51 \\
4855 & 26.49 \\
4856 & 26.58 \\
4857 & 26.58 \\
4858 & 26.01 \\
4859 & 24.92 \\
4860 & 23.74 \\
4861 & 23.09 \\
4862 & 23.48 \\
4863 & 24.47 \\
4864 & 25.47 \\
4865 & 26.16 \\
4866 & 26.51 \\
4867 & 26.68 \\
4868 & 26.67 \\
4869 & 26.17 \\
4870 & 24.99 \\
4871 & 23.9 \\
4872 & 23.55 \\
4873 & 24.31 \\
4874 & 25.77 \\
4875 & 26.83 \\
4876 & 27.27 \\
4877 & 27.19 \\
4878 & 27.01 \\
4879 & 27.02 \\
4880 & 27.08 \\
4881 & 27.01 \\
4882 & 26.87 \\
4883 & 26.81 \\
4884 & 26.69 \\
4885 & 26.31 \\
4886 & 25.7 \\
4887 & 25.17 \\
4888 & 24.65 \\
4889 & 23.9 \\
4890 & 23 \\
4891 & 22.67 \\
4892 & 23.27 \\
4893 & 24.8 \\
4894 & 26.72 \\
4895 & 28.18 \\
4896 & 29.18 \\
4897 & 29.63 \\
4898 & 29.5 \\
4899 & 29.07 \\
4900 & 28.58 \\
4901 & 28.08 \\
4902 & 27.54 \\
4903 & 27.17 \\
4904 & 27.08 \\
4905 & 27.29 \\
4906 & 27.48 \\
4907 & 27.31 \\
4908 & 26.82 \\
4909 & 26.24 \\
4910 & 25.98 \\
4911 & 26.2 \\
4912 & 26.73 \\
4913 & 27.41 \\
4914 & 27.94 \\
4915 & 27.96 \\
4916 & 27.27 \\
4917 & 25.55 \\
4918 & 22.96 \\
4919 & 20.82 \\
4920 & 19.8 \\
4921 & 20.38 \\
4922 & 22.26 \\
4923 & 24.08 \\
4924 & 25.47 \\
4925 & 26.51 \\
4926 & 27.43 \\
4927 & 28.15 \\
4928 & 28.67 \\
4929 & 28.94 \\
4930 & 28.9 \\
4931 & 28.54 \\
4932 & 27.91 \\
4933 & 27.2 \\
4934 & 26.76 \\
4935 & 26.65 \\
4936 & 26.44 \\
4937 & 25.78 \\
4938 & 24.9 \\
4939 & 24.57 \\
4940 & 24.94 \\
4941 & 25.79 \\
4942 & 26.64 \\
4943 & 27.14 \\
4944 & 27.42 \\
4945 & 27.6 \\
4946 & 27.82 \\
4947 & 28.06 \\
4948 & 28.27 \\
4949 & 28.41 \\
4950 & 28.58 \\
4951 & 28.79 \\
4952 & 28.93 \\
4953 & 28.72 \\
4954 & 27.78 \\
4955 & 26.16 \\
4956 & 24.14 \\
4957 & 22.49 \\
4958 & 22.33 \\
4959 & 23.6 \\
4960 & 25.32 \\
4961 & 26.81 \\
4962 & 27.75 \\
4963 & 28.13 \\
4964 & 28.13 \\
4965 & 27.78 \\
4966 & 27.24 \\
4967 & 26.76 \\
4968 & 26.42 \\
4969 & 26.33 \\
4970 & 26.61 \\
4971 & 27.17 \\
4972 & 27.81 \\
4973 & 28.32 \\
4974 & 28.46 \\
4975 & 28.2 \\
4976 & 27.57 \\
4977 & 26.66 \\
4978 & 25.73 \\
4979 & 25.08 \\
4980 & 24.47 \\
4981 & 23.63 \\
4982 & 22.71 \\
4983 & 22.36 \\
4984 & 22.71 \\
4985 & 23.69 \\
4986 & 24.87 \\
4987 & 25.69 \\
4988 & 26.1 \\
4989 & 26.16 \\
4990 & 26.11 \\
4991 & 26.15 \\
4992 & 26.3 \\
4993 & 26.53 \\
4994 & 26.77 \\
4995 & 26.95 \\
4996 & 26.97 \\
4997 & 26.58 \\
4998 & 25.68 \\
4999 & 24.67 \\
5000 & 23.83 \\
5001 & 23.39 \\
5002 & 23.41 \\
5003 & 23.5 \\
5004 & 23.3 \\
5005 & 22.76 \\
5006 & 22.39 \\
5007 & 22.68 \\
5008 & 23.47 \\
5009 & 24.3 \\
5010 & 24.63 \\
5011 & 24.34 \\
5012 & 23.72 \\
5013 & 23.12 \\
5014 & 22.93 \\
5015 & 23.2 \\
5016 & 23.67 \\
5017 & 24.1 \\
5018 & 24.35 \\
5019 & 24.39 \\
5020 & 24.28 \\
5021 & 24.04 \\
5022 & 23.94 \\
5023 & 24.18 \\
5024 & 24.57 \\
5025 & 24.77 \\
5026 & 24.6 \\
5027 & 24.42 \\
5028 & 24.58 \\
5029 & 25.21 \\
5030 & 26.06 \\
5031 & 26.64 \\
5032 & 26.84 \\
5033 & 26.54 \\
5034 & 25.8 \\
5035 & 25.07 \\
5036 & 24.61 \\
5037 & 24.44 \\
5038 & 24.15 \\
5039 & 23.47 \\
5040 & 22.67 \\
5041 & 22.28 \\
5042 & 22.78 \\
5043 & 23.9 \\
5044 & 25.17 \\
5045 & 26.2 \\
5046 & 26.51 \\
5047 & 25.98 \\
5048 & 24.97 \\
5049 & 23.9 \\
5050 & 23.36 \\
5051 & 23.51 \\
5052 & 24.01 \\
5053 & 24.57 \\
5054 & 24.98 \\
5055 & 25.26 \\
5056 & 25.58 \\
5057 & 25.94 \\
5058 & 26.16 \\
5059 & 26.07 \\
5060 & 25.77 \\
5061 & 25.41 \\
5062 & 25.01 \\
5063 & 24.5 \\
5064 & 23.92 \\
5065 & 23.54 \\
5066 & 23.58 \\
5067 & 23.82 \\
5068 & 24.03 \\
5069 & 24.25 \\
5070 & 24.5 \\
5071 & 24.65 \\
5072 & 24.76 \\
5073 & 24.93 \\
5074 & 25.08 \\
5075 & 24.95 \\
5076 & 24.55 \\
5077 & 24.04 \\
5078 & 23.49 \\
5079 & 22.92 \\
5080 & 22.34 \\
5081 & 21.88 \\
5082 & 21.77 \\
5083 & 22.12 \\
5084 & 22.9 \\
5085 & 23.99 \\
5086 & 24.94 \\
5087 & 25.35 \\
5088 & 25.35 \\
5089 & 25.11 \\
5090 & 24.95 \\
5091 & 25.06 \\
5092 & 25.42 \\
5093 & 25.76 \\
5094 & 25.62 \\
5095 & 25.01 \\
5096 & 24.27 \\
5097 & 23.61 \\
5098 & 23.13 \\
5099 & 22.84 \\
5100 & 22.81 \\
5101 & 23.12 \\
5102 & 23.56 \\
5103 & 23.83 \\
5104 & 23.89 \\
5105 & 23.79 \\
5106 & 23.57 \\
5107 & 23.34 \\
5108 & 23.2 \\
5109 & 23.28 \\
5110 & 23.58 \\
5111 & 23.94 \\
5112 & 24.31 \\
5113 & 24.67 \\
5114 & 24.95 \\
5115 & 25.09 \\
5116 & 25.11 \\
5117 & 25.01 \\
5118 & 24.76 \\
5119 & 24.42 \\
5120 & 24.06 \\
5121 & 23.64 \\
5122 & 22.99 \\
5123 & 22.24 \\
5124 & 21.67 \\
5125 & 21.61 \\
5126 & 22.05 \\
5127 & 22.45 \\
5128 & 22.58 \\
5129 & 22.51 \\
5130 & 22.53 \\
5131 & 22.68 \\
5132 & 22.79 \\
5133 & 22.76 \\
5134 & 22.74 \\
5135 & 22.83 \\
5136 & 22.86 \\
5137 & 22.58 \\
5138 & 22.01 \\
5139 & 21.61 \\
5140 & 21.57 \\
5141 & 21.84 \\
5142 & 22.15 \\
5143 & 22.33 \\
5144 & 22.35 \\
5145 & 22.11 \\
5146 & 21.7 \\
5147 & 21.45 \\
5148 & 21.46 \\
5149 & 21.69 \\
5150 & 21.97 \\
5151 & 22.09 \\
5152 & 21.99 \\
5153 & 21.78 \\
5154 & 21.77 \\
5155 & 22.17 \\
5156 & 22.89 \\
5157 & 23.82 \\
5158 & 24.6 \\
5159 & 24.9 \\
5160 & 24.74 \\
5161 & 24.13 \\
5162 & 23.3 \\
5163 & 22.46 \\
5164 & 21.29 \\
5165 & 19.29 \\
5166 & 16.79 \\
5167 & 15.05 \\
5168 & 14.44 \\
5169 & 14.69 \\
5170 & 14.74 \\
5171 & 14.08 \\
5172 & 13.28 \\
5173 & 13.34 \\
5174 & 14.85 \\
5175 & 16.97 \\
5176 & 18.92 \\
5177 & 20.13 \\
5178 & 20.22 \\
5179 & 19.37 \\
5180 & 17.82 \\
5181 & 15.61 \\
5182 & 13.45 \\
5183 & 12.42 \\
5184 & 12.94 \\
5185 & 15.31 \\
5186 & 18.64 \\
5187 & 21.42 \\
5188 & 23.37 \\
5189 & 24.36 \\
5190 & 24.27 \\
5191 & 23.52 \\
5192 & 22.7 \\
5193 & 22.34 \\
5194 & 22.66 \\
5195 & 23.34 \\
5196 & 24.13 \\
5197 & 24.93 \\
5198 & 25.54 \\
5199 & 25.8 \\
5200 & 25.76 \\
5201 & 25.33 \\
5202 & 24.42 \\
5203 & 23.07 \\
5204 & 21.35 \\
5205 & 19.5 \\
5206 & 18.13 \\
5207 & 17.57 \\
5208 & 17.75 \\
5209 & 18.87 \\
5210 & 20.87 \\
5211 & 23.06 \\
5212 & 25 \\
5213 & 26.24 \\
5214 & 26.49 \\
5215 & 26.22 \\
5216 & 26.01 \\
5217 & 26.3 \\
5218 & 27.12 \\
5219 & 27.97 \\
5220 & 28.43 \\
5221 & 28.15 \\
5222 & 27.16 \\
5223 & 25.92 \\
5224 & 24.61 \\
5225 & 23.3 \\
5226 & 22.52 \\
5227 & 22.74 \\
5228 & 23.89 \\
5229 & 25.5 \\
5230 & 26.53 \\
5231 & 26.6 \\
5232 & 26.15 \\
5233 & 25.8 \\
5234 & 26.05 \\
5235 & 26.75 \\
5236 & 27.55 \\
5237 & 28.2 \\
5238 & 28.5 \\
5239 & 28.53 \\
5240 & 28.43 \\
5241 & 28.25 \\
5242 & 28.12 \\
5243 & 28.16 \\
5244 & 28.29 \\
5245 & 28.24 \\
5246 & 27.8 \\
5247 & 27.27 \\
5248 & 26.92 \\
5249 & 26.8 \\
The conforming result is 0.8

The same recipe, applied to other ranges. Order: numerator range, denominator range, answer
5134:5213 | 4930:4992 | 0.79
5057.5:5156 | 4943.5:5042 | 0.92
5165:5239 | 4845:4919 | 0.83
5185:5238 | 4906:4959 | 0.92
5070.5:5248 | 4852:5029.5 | 0.89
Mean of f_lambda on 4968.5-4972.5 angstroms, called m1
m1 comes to 27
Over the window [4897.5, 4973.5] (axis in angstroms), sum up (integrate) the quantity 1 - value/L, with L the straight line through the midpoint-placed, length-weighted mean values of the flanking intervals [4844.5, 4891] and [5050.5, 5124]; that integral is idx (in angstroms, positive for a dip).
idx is -3.40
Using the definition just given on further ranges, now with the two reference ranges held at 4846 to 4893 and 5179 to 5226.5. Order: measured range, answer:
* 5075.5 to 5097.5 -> -0.36 angstroms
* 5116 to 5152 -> 1.09 angstroms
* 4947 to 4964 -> -1.15 angstroms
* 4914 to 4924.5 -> 0.64 angstroms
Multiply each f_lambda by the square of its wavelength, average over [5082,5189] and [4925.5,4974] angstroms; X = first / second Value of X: 0.9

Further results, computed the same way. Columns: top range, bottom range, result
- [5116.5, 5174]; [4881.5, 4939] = 0.89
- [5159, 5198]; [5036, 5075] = 0.82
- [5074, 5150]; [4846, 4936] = 0.97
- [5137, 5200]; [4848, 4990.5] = 0.86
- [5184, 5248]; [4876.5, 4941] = 1.06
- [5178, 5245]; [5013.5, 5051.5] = 1.04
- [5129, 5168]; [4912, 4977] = 0.90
